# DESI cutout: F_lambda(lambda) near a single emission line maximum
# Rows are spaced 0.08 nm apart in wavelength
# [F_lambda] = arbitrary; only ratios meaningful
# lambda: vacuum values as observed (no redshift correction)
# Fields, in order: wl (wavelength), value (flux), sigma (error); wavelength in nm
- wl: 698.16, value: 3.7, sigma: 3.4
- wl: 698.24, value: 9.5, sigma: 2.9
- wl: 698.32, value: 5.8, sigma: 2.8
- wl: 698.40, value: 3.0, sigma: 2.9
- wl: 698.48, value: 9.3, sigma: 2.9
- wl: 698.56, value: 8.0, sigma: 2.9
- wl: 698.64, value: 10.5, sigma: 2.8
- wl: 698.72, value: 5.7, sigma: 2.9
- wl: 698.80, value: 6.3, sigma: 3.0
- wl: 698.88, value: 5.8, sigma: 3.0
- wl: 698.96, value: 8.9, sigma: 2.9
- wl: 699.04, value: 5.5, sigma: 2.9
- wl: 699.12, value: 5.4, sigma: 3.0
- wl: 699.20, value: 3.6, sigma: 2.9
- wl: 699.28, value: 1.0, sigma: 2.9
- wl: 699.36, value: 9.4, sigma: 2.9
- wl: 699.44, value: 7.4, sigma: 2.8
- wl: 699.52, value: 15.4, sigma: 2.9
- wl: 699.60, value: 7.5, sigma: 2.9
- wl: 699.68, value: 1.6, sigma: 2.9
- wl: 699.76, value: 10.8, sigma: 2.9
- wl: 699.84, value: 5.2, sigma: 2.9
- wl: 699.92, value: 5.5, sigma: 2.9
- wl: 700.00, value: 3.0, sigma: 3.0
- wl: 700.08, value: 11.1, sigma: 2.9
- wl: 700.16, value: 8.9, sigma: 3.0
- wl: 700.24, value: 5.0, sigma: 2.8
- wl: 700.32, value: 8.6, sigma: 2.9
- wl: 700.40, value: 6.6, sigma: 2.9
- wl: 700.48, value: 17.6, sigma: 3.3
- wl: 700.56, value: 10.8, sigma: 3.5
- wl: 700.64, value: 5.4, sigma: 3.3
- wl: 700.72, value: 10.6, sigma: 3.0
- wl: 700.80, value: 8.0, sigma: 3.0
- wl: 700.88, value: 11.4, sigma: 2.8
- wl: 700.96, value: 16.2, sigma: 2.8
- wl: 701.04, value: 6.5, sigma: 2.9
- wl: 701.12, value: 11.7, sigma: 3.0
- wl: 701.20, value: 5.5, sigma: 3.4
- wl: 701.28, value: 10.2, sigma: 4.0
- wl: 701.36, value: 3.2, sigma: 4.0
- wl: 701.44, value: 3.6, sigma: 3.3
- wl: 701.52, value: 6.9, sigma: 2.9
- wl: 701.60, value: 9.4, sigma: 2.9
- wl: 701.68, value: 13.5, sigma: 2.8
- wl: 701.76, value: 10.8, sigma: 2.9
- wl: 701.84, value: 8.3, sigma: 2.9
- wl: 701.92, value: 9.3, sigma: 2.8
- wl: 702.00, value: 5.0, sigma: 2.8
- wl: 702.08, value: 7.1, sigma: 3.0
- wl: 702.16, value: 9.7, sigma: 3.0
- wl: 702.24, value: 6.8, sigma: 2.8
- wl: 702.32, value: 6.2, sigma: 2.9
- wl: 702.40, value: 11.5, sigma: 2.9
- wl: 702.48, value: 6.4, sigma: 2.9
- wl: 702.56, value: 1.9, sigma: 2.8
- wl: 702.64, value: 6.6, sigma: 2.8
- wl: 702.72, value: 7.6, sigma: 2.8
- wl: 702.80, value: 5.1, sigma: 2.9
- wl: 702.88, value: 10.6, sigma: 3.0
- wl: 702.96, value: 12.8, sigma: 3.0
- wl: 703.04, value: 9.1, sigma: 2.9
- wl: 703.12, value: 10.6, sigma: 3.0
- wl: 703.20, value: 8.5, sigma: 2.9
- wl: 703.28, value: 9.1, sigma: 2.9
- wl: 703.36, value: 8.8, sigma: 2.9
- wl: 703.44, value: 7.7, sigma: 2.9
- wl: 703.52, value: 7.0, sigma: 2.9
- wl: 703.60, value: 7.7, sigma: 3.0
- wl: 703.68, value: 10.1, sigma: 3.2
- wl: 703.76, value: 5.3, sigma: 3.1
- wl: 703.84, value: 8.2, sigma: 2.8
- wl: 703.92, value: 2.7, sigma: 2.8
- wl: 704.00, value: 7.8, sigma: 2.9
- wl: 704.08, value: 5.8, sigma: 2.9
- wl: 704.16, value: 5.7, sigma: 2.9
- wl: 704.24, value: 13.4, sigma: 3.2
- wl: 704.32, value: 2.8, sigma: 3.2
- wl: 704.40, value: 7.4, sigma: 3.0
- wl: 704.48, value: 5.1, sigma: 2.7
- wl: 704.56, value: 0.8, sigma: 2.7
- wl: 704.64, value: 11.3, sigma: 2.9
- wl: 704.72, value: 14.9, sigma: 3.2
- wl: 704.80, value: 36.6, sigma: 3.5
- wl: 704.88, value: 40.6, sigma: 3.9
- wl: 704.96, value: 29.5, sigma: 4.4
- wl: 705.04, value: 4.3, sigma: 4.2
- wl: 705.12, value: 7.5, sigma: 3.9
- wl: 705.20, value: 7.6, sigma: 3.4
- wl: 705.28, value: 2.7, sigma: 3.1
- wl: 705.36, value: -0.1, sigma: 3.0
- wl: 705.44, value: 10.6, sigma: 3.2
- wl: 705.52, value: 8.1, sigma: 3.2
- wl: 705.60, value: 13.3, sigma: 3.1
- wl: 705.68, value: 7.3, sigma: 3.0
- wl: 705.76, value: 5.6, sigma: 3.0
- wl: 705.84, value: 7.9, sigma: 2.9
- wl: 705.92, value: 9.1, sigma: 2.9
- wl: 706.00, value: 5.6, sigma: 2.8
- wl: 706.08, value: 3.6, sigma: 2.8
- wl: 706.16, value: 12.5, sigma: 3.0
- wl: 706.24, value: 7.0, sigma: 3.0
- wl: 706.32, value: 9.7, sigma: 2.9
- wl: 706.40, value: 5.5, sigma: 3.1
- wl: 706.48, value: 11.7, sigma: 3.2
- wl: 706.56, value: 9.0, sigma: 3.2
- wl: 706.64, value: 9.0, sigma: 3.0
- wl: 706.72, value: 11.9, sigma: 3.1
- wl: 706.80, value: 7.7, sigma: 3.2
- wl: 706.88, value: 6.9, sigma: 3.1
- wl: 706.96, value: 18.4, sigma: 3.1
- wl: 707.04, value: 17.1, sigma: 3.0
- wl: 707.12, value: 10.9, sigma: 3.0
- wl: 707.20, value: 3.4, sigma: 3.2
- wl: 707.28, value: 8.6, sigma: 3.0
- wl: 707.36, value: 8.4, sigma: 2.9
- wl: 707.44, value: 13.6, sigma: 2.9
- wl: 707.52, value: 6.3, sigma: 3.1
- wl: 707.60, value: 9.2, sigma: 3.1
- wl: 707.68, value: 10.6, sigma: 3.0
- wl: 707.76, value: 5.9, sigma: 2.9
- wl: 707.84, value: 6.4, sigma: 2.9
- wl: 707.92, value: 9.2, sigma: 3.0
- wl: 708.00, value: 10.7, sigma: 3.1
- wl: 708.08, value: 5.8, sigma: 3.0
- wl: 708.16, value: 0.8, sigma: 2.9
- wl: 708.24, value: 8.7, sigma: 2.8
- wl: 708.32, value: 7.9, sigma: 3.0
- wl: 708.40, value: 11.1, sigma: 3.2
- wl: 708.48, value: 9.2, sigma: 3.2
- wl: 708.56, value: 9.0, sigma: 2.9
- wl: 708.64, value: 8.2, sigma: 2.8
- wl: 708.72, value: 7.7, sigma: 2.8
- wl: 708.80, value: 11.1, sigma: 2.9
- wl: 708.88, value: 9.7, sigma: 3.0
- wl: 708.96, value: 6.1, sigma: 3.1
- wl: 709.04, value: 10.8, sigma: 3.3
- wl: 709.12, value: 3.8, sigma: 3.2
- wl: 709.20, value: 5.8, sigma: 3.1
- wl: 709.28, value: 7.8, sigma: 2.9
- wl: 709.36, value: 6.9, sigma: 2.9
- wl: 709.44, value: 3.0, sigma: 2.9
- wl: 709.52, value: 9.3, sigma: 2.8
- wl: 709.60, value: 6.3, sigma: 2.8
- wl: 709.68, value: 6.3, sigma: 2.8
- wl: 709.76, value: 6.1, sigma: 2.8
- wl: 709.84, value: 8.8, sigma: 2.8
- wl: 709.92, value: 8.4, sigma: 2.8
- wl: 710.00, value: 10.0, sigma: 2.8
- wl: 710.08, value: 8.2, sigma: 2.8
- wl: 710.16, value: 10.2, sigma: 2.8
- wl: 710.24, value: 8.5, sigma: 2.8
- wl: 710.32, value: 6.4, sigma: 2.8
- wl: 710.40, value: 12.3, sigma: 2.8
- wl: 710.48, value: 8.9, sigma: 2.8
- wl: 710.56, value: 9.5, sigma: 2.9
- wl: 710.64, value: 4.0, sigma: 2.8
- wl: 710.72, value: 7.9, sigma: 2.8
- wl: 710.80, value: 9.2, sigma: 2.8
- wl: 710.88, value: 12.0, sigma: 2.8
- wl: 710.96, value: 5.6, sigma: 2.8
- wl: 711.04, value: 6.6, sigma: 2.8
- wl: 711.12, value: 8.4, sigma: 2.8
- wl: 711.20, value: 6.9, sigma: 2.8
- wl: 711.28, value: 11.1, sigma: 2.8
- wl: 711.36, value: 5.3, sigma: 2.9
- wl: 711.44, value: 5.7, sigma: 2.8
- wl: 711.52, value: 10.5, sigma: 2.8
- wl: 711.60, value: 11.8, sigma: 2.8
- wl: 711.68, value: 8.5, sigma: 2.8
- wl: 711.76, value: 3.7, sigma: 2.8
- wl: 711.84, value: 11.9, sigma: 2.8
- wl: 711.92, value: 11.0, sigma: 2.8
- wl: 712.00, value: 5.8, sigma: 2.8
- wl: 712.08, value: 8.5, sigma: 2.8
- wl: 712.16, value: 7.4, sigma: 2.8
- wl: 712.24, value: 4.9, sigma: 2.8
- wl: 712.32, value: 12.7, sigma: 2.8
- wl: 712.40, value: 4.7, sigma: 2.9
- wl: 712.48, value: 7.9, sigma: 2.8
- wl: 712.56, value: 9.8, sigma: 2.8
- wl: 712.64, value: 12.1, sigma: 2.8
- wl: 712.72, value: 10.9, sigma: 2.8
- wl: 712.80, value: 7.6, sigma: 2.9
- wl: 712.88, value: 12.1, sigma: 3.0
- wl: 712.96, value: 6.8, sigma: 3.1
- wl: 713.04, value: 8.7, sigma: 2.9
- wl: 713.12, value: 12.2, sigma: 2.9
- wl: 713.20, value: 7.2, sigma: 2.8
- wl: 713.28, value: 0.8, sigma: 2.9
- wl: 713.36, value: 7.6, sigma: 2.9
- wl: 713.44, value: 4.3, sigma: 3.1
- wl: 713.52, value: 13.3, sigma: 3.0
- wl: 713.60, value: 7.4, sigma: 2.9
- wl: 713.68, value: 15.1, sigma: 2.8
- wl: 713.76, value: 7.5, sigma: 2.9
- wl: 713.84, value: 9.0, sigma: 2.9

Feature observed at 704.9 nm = H-alpha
